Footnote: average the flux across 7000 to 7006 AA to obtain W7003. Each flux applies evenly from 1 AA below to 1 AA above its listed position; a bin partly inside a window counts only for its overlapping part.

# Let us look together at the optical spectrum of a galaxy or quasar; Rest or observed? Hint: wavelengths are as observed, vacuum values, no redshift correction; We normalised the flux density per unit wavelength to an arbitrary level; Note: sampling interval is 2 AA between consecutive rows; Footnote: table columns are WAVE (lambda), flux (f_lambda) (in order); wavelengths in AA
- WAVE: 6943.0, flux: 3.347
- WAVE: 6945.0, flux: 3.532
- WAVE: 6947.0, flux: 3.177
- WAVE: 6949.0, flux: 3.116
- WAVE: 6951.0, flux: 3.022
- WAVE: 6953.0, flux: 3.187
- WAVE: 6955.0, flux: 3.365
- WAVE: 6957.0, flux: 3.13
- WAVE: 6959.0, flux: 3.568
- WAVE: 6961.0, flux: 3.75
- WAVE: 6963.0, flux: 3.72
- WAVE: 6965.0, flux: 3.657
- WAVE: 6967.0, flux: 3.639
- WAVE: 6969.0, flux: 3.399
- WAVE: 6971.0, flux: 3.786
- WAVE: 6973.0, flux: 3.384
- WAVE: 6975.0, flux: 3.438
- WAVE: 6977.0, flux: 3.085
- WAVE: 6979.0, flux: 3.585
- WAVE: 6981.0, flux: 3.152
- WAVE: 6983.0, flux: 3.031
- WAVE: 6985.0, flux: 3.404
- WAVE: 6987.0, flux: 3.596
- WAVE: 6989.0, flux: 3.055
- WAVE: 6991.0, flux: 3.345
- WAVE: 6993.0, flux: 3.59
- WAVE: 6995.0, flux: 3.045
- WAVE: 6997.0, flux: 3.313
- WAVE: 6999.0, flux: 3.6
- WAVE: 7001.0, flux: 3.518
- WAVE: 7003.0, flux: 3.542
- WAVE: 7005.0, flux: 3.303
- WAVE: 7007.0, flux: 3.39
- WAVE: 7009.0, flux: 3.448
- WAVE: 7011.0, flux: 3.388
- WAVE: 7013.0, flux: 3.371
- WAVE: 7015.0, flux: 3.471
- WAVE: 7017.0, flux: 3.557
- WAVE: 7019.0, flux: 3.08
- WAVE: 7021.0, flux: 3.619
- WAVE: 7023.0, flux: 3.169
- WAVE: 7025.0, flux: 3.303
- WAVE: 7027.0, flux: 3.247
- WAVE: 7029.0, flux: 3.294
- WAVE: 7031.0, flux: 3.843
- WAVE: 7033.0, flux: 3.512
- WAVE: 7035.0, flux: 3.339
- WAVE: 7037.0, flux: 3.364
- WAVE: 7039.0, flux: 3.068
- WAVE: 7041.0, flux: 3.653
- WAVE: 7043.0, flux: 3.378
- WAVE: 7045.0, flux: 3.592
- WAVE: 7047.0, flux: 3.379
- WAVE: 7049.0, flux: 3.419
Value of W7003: 3.45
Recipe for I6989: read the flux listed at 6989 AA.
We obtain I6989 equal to 3.055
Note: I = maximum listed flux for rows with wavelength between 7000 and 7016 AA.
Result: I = 3.542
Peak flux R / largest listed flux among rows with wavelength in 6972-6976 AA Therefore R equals 3.438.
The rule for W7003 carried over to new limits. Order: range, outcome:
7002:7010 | 3.42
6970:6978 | 3.42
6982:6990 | 3.27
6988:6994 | 3.33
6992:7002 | 3.41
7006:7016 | 3.41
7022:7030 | 3.25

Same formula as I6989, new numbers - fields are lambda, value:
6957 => 3.13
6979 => 3.585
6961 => 3.75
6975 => 3.438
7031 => 3.843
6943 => 3.347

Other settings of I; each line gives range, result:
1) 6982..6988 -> 3.596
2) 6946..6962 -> 3.75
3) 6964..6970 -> 3.657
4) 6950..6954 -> 3.187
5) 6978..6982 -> 3.585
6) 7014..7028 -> 3.619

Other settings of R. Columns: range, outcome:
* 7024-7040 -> 3.843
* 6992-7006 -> 3.6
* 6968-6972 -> 3.786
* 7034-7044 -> 3.653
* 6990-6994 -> 3.59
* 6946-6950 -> 3.177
